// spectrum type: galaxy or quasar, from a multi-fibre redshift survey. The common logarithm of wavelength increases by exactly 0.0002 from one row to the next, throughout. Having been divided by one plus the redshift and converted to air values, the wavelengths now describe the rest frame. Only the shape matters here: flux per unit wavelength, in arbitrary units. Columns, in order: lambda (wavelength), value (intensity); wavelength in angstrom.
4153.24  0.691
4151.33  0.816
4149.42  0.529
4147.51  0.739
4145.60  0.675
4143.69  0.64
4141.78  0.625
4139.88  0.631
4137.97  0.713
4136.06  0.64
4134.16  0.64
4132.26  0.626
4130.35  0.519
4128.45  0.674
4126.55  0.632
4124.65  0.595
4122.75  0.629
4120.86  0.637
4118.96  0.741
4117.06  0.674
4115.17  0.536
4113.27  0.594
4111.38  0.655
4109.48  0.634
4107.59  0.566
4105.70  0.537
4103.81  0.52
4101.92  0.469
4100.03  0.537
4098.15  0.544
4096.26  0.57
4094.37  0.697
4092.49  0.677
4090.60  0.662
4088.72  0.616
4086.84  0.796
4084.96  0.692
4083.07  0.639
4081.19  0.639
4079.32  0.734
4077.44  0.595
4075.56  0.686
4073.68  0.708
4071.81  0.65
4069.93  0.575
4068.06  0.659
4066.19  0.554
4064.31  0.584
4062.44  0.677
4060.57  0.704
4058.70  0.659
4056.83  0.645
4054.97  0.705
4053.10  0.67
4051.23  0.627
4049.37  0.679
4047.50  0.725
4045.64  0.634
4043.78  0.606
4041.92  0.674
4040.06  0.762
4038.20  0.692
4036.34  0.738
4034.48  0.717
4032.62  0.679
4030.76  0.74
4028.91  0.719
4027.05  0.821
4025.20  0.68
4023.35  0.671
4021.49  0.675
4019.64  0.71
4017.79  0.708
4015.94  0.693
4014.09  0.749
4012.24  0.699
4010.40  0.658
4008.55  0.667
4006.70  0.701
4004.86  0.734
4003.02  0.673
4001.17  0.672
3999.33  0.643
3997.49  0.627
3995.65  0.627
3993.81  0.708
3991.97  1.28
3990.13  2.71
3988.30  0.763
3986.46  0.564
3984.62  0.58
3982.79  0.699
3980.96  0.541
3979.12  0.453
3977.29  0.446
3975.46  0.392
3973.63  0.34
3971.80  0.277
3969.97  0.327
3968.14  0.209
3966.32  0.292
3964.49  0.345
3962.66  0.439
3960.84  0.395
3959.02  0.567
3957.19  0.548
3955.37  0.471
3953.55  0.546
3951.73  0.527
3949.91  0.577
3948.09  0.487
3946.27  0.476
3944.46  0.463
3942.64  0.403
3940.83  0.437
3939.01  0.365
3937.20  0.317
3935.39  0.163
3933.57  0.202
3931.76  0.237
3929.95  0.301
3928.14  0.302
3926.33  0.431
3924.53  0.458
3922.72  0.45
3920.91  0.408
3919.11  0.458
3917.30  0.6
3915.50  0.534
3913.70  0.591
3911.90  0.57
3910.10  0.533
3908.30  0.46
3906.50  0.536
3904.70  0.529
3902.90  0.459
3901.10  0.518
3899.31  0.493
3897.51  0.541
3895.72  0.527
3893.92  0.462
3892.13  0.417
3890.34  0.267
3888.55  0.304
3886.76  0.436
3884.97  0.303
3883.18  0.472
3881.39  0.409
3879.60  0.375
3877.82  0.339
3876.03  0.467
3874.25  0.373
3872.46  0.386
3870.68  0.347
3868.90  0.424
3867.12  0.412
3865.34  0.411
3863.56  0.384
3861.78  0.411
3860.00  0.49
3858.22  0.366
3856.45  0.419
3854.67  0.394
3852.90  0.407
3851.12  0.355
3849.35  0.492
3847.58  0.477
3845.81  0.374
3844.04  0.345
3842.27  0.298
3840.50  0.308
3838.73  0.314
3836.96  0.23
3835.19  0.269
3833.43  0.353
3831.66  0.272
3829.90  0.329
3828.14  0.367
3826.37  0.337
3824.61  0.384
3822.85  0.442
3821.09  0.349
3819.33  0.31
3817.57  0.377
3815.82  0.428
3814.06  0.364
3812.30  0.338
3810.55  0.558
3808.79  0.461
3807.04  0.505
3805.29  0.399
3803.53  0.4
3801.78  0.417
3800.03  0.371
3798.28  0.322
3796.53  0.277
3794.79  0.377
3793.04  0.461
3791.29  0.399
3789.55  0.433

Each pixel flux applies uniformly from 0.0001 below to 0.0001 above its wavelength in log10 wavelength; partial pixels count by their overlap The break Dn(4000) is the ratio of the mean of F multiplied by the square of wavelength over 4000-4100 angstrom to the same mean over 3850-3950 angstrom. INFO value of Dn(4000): 1.7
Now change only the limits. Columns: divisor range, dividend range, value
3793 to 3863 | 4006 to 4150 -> 1.96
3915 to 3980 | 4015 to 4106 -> 1.72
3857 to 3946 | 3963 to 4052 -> 1.69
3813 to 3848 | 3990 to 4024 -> 2.47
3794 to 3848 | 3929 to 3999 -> 1.57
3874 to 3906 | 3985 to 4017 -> 2.04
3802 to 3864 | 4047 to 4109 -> 1.89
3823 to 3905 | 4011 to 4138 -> 1.85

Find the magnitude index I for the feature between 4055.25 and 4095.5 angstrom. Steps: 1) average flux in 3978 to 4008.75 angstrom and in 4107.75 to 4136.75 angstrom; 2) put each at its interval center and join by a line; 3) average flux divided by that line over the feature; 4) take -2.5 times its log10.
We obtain 0.05 mag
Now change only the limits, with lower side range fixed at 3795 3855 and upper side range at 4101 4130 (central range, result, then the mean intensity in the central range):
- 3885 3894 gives 0.17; 0.363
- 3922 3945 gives 0.31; 0.346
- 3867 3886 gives 0.06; 0.391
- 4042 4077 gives -0.17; 0.652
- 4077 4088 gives -0.18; 0.685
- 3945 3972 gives 0.10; 0.437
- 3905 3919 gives -0.22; 0.541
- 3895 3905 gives -0.18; 0.51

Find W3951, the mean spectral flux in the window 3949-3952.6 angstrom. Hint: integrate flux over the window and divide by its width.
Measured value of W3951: 0.552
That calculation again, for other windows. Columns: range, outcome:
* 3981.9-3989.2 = 0.651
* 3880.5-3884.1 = 0.439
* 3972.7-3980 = 0.407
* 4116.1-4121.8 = 0.684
